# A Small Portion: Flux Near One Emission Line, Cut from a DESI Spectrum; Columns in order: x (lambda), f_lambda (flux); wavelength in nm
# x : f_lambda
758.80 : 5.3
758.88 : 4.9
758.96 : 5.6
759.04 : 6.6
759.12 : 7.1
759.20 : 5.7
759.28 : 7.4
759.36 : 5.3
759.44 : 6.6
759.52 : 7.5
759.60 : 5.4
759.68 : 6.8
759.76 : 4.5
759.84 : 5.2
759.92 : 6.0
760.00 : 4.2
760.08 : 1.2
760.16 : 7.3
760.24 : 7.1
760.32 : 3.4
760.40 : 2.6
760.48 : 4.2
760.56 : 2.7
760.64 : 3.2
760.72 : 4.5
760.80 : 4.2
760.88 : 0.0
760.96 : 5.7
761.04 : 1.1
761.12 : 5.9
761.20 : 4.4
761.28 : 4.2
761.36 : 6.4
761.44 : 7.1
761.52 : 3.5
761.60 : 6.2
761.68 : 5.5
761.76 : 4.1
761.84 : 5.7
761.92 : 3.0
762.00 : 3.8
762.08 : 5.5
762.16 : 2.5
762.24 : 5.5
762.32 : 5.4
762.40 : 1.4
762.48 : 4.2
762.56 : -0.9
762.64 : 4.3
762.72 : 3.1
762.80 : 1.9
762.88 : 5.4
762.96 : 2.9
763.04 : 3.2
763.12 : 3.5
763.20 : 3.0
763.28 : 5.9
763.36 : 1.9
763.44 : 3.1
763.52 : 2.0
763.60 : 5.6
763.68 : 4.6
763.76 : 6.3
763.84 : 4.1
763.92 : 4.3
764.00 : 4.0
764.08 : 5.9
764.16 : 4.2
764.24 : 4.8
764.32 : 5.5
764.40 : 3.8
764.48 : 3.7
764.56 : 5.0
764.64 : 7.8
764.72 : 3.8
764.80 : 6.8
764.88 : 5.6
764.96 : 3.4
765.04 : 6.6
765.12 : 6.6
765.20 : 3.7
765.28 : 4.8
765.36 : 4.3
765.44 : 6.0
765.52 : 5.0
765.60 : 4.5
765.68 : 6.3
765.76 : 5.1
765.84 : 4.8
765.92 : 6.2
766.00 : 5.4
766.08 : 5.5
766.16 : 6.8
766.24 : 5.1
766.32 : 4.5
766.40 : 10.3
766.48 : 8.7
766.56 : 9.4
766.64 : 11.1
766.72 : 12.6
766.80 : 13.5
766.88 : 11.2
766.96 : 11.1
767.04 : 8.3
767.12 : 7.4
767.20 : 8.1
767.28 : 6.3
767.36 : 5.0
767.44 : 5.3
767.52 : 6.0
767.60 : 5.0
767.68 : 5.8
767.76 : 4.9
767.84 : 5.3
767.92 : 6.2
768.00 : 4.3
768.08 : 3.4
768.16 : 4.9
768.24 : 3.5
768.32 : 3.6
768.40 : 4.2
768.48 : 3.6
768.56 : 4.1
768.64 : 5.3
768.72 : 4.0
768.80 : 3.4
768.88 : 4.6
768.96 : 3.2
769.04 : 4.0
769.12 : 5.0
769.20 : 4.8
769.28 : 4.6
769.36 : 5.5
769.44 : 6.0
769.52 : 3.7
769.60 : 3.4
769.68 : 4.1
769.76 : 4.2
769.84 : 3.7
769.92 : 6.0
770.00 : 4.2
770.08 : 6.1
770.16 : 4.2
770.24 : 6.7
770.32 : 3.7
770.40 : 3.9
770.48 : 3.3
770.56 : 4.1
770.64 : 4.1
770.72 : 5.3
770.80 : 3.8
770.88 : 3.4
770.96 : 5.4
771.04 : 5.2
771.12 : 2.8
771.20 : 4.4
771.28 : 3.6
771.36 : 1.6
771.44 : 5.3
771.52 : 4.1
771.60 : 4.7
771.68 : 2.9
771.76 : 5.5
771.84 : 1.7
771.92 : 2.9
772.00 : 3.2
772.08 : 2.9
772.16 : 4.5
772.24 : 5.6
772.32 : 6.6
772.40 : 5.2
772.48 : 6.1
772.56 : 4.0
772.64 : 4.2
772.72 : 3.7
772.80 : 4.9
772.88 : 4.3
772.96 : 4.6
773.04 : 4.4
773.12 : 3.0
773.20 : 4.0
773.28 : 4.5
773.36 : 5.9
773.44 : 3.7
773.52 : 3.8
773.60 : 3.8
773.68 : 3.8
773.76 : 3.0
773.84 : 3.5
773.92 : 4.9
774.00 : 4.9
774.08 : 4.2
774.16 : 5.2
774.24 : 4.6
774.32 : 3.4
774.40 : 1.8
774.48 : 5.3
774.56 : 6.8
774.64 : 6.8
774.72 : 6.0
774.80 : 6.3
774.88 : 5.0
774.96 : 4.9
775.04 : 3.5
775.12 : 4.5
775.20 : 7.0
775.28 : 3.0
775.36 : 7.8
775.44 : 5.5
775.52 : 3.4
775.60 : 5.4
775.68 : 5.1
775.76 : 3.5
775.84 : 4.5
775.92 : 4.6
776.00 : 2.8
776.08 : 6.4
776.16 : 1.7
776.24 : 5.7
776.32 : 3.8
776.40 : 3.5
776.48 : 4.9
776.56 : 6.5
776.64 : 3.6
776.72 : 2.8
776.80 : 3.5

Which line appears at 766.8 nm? [O III] 5007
